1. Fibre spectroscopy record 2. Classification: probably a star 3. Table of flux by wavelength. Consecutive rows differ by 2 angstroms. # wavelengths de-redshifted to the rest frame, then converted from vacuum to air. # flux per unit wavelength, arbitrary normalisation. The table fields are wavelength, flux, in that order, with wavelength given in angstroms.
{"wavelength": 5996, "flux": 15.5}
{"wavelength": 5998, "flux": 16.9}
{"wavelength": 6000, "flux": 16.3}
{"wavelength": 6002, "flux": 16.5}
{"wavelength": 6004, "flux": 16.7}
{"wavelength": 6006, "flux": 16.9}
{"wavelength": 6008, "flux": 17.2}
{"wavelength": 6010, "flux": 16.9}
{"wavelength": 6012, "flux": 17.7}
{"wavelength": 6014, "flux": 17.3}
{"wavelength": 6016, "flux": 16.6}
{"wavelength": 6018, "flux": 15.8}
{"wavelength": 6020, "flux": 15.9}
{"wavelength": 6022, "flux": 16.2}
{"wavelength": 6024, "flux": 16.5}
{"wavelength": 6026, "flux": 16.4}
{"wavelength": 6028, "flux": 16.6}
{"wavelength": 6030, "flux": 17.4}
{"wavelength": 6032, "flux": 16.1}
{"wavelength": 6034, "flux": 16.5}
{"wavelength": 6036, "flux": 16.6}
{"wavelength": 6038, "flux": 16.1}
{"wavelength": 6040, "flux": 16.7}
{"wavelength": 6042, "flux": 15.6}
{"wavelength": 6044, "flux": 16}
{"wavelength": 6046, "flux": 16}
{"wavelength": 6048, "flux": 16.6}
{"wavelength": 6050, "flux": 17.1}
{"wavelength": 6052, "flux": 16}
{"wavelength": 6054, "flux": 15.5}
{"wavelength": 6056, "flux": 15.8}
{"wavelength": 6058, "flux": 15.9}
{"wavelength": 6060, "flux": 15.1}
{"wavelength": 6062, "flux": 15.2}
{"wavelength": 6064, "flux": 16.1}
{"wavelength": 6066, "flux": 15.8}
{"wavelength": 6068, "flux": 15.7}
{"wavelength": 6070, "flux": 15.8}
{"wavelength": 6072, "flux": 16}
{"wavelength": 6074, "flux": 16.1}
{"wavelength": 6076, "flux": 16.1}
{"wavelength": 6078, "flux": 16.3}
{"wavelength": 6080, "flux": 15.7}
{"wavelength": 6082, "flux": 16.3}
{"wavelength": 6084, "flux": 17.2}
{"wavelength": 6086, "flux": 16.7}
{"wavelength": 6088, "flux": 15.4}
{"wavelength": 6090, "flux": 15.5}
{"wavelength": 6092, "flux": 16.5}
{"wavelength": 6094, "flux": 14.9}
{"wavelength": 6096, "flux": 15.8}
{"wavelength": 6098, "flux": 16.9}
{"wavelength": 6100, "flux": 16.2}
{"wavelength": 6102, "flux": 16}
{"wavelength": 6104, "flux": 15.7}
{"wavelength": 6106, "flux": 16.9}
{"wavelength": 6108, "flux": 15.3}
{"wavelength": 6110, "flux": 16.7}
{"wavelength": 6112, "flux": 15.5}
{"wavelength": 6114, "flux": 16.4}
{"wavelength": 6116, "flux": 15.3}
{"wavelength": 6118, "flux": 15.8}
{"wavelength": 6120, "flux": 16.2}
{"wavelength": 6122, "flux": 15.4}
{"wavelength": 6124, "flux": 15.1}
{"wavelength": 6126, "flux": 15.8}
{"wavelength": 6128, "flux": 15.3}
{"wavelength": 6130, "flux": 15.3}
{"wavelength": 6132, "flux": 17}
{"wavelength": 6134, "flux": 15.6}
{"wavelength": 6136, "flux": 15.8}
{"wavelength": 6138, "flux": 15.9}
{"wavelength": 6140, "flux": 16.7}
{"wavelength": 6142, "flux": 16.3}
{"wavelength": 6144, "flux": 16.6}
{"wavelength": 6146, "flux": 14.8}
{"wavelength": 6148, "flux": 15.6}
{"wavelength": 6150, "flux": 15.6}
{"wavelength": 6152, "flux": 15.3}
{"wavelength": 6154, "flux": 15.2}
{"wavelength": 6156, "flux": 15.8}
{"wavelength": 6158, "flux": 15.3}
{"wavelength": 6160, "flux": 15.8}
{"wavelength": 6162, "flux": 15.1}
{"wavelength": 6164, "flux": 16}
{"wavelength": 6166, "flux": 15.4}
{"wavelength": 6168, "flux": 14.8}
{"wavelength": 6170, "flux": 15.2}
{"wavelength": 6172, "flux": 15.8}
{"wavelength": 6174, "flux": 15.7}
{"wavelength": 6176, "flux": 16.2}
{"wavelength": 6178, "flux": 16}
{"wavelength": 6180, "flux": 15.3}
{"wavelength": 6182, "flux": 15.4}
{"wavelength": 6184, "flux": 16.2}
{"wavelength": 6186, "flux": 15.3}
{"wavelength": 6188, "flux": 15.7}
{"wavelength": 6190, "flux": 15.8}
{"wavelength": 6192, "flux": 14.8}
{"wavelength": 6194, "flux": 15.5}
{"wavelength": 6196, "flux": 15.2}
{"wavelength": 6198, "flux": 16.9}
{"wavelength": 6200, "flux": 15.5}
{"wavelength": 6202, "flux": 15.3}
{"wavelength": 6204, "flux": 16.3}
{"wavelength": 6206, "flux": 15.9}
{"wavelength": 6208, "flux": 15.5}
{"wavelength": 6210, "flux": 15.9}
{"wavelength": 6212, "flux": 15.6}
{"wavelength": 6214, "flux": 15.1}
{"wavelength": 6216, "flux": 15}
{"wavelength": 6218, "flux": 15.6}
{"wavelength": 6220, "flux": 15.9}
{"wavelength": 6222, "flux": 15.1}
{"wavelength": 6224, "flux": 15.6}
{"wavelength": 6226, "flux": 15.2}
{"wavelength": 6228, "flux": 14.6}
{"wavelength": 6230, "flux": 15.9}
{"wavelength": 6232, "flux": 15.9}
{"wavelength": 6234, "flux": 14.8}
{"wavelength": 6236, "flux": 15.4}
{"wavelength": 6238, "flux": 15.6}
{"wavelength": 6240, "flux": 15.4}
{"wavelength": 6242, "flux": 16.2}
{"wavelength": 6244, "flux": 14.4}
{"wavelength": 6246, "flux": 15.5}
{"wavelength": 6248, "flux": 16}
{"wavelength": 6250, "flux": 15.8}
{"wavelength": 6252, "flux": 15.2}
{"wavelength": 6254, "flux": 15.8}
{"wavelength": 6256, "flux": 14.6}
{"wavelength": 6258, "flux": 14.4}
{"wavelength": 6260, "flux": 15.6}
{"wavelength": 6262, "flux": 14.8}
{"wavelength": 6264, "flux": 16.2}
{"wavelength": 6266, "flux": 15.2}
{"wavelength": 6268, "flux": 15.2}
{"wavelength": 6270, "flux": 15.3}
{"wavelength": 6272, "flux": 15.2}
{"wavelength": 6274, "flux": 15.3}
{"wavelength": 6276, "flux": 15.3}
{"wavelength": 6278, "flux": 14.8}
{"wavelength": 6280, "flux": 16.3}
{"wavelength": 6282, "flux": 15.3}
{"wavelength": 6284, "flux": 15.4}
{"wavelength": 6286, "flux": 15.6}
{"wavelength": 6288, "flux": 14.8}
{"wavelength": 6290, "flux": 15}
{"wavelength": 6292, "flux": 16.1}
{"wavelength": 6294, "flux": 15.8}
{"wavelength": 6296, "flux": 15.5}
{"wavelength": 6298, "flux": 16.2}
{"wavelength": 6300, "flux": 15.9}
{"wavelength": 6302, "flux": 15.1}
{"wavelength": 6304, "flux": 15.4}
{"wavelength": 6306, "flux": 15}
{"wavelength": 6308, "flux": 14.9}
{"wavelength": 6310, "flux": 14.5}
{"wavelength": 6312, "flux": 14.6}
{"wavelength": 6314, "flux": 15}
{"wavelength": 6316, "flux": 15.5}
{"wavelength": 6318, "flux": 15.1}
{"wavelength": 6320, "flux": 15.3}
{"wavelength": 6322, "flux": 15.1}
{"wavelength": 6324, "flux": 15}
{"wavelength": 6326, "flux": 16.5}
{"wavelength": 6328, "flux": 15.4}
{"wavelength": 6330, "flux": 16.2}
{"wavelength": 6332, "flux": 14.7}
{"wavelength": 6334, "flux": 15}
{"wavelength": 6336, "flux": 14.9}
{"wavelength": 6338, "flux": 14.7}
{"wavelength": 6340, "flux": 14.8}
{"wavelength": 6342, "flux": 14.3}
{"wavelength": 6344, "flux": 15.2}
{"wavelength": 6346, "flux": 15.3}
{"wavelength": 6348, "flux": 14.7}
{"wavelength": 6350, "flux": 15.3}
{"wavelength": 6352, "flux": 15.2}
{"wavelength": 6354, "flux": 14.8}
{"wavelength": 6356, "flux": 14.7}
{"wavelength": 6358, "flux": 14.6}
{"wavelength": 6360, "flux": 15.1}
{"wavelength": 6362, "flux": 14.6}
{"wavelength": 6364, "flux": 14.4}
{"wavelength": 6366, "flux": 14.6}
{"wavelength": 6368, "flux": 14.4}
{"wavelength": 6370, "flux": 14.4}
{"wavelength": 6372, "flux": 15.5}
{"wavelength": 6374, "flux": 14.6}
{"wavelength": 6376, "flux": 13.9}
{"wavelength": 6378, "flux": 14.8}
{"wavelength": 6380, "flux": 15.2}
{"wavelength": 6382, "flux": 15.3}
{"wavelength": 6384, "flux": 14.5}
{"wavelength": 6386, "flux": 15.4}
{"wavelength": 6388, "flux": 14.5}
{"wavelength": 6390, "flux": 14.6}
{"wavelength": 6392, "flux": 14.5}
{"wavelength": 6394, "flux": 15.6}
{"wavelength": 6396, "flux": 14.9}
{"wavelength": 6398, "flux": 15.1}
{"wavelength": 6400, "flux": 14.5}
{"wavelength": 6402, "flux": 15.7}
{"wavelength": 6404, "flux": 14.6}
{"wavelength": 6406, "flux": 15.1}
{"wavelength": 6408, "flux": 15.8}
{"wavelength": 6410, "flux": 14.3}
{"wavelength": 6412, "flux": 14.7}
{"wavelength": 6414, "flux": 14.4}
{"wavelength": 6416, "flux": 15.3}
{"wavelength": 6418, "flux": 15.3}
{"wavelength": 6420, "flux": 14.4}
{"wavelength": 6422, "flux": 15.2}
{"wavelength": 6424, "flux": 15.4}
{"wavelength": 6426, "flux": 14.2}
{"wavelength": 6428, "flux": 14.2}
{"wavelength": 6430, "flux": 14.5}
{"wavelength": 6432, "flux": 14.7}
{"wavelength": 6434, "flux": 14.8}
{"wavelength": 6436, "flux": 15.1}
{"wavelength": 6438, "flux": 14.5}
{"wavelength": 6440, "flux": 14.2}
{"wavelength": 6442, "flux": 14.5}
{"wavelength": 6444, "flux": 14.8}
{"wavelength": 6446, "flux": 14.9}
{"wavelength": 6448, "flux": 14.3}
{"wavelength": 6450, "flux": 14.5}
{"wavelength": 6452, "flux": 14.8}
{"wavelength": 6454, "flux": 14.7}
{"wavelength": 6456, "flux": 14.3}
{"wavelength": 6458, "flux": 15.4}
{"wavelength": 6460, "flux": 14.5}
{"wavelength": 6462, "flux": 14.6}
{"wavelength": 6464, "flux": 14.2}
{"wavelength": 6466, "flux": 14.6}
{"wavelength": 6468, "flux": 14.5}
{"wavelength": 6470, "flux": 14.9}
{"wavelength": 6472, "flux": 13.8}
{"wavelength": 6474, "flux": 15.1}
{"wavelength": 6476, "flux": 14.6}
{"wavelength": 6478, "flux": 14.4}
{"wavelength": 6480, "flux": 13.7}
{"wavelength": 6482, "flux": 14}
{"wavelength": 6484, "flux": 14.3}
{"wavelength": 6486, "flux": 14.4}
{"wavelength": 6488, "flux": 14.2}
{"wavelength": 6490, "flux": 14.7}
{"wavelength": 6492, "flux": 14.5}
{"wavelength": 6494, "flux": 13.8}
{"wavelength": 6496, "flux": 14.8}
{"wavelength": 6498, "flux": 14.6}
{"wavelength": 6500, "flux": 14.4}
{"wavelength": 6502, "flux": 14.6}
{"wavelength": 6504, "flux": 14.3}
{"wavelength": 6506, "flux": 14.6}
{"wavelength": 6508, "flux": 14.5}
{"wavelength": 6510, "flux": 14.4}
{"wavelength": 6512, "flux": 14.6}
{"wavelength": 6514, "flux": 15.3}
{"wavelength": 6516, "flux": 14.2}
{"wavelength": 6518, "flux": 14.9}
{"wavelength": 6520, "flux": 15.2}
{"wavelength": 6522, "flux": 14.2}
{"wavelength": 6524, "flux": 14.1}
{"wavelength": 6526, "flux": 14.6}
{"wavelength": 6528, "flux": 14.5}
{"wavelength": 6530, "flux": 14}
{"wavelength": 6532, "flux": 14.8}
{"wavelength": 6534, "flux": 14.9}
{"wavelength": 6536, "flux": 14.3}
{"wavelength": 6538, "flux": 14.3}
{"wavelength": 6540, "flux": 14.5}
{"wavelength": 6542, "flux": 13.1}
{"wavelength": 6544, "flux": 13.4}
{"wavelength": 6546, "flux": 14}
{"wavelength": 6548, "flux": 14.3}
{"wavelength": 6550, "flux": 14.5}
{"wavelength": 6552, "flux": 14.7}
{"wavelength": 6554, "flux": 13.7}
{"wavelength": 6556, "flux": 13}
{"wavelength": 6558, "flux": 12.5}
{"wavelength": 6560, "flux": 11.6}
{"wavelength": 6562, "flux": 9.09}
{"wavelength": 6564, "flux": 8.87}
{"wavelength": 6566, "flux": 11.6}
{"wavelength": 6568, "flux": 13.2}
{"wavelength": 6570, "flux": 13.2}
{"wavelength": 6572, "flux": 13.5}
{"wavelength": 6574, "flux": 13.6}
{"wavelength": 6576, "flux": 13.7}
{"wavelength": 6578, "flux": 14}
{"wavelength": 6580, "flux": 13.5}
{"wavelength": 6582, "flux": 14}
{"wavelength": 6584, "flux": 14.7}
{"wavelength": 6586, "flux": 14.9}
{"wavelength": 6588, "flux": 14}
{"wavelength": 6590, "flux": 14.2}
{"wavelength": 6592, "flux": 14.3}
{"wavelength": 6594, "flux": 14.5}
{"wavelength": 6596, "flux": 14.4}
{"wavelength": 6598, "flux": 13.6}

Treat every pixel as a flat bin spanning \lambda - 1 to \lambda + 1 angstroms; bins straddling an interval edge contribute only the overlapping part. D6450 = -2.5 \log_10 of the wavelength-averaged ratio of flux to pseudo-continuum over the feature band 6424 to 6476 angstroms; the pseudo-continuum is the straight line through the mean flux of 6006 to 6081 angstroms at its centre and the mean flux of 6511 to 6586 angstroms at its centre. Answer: -0.03 mag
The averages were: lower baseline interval 16.2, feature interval 14.6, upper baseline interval 13.7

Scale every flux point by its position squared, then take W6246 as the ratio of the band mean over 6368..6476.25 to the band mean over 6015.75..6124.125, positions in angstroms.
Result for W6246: 1.03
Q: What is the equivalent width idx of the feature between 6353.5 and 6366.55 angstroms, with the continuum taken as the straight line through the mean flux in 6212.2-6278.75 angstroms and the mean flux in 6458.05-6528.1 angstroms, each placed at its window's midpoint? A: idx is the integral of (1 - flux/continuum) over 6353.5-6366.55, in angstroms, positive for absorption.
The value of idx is 0.2 angstroms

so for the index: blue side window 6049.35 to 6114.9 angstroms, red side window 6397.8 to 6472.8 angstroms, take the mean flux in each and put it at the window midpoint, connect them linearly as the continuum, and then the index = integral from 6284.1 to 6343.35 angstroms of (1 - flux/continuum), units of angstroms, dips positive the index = -0.32 angstroms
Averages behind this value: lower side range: 16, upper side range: 14.7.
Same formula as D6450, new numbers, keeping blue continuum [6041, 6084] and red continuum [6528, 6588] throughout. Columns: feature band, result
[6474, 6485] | -0.03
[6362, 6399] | -0.03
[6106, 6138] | -0.01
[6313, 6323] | -0.04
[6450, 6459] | -0.06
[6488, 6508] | -0.05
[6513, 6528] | -0.08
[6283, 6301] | -0.06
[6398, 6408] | -0.06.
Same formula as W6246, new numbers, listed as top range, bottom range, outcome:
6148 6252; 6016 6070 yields 1.01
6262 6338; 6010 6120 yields 1.02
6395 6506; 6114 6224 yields 1.02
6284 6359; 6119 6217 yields 1.02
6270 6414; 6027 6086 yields 1.02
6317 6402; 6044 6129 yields 1.02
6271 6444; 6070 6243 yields 1.02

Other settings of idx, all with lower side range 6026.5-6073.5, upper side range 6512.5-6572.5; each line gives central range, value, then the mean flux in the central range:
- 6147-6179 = 0.0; 15.6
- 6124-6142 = -0.3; 15.9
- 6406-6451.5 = -1.8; 14.7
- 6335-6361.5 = -0.5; 14.9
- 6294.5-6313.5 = -0.5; 15.2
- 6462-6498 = -1.2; 14.4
